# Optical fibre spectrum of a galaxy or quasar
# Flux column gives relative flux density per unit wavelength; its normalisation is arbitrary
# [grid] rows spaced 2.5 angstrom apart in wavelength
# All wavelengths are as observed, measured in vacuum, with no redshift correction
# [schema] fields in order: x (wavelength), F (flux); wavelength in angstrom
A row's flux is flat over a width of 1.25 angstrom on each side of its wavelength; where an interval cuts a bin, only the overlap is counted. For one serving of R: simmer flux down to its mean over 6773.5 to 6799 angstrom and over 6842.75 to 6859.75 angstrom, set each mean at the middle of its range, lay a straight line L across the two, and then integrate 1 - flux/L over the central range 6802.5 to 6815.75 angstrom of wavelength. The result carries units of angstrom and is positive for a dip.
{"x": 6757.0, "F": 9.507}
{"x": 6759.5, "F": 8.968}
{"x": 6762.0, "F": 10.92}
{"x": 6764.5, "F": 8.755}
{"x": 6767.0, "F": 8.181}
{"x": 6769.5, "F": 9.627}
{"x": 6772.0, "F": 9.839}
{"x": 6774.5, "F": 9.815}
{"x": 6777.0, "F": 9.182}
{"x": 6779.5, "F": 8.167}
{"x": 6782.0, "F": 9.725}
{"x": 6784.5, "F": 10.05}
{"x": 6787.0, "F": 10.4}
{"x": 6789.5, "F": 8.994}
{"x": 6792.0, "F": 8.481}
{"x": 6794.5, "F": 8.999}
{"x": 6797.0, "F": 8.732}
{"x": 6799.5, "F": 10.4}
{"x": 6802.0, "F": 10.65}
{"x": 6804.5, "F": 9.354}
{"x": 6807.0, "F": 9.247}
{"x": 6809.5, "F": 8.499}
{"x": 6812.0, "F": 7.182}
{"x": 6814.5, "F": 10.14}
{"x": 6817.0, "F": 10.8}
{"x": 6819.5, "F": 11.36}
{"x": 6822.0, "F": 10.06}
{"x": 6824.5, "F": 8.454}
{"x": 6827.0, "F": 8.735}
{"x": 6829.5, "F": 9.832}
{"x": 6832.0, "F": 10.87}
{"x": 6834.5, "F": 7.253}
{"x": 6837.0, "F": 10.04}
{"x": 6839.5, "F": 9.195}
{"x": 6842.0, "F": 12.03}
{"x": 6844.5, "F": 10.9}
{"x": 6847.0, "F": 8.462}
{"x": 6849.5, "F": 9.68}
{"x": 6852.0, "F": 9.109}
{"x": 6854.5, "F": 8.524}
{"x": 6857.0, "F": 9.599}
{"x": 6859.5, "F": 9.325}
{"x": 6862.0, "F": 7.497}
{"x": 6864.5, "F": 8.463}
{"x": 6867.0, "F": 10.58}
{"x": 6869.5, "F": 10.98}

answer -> 0.5 angstrom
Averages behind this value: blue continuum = 9.28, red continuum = 9.45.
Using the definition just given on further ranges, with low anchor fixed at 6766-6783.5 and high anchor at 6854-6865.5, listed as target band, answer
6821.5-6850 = -2.5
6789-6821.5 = -1.5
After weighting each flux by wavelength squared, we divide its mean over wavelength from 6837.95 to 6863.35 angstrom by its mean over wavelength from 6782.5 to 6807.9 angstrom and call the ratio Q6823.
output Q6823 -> 1.0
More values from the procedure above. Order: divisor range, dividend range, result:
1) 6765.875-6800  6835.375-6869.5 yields 1.04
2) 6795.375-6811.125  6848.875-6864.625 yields 0.96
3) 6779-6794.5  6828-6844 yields 1.08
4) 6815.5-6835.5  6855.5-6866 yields 0.91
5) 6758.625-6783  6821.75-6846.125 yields 1.06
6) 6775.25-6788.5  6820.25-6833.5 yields 1.02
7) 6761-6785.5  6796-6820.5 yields 1.03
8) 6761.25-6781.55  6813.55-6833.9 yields 1.09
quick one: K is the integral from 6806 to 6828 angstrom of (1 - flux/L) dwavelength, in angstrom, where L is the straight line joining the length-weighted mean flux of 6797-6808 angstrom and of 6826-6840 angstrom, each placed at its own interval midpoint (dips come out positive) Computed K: 0.4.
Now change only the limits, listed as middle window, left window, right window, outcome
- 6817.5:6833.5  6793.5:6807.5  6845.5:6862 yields -1.0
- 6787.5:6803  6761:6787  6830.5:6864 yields 0.1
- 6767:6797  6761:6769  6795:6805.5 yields 0.6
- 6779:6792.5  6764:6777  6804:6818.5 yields -0.2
